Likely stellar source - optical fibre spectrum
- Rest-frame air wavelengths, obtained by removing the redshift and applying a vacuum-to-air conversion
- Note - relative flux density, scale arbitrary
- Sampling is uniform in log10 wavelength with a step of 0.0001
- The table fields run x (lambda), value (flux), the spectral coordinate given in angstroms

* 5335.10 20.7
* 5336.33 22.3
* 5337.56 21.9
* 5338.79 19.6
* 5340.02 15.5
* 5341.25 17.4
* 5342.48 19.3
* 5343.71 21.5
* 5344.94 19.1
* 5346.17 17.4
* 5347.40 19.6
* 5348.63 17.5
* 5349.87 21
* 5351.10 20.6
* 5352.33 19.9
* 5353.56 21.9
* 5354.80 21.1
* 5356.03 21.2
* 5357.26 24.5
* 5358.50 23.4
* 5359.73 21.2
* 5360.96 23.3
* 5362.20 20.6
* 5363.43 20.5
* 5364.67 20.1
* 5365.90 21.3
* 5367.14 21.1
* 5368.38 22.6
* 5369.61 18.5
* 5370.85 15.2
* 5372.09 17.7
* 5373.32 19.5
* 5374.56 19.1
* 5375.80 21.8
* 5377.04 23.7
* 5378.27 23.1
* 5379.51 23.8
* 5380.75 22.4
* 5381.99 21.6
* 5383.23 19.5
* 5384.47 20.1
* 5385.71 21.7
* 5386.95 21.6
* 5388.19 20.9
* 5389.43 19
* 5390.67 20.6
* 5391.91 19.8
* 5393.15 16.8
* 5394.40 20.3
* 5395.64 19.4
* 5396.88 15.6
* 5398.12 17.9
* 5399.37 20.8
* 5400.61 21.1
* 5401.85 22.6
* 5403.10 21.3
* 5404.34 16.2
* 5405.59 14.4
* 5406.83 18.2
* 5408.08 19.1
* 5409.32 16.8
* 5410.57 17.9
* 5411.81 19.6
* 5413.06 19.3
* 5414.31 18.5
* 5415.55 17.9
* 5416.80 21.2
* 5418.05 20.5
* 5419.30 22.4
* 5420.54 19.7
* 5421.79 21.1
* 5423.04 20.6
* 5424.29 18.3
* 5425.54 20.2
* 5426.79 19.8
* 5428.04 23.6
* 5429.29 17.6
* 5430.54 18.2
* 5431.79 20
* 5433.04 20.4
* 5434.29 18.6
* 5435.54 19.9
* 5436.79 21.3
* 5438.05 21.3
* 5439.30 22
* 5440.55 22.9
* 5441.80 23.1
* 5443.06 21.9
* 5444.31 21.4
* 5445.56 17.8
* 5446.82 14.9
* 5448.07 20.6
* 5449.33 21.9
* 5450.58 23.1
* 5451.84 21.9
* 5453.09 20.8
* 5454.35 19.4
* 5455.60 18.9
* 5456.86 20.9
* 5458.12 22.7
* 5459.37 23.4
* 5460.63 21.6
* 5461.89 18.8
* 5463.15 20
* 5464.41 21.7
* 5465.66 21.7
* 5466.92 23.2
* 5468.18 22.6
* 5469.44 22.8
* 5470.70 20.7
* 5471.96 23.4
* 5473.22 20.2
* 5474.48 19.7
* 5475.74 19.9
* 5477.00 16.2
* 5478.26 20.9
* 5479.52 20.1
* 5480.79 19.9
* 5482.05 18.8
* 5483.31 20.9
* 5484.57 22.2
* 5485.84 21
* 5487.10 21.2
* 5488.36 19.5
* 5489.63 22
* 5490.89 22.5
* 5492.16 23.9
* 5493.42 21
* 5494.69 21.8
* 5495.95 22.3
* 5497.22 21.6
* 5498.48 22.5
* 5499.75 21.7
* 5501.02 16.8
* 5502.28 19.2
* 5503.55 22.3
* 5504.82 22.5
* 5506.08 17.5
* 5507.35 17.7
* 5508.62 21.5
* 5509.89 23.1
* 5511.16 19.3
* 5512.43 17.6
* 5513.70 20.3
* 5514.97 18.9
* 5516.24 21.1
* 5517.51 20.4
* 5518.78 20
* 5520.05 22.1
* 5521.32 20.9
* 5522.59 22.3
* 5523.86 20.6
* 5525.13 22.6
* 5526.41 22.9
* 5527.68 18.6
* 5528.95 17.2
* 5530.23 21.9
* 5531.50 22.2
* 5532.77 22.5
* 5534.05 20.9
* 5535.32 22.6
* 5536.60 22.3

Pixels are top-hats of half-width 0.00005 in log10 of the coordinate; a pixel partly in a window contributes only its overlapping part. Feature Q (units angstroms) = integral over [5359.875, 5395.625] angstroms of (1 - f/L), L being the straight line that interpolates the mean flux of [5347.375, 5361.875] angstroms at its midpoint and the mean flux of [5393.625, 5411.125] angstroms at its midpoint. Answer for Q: -1.0 angstroms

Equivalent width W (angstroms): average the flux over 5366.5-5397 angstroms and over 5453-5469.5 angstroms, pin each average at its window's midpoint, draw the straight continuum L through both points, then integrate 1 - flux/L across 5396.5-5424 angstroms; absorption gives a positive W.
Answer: 1.9 angstroms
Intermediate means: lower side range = 20.3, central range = 19.2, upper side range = 21.3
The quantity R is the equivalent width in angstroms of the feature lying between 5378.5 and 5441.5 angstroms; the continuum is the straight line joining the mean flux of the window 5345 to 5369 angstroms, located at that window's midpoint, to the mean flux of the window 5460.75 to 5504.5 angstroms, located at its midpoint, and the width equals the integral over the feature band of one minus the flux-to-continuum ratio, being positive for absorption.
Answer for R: 3.1 angstroms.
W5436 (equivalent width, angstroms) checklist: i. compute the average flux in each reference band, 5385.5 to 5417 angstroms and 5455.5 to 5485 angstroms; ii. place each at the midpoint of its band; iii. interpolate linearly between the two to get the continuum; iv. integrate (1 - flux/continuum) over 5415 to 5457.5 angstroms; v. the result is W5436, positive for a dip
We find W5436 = -0.8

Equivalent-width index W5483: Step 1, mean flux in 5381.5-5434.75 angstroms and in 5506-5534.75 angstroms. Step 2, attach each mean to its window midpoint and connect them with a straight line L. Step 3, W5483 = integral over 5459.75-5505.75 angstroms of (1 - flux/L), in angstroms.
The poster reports -1.8 angstroms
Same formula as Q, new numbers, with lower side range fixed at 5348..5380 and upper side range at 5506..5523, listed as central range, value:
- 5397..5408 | 1.0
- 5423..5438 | 0.5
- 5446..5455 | 0.1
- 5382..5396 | 0.5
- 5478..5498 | -0.9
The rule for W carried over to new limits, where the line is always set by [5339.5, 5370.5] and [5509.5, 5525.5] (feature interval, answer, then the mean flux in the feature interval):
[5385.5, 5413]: 1.8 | 19.1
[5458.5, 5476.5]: -0.7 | 21.4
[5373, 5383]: -0.7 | 21.8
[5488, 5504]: -0.6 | 21.3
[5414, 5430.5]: 0.3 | 20.1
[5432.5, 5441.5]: -0.2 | 21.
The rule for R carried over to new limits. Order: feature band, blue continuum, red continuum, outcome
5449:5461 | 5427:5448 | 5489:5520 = -0.6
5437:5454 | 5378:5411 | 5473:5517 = -0.8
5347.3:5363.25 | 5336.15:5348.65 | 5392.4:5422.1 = -1.7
